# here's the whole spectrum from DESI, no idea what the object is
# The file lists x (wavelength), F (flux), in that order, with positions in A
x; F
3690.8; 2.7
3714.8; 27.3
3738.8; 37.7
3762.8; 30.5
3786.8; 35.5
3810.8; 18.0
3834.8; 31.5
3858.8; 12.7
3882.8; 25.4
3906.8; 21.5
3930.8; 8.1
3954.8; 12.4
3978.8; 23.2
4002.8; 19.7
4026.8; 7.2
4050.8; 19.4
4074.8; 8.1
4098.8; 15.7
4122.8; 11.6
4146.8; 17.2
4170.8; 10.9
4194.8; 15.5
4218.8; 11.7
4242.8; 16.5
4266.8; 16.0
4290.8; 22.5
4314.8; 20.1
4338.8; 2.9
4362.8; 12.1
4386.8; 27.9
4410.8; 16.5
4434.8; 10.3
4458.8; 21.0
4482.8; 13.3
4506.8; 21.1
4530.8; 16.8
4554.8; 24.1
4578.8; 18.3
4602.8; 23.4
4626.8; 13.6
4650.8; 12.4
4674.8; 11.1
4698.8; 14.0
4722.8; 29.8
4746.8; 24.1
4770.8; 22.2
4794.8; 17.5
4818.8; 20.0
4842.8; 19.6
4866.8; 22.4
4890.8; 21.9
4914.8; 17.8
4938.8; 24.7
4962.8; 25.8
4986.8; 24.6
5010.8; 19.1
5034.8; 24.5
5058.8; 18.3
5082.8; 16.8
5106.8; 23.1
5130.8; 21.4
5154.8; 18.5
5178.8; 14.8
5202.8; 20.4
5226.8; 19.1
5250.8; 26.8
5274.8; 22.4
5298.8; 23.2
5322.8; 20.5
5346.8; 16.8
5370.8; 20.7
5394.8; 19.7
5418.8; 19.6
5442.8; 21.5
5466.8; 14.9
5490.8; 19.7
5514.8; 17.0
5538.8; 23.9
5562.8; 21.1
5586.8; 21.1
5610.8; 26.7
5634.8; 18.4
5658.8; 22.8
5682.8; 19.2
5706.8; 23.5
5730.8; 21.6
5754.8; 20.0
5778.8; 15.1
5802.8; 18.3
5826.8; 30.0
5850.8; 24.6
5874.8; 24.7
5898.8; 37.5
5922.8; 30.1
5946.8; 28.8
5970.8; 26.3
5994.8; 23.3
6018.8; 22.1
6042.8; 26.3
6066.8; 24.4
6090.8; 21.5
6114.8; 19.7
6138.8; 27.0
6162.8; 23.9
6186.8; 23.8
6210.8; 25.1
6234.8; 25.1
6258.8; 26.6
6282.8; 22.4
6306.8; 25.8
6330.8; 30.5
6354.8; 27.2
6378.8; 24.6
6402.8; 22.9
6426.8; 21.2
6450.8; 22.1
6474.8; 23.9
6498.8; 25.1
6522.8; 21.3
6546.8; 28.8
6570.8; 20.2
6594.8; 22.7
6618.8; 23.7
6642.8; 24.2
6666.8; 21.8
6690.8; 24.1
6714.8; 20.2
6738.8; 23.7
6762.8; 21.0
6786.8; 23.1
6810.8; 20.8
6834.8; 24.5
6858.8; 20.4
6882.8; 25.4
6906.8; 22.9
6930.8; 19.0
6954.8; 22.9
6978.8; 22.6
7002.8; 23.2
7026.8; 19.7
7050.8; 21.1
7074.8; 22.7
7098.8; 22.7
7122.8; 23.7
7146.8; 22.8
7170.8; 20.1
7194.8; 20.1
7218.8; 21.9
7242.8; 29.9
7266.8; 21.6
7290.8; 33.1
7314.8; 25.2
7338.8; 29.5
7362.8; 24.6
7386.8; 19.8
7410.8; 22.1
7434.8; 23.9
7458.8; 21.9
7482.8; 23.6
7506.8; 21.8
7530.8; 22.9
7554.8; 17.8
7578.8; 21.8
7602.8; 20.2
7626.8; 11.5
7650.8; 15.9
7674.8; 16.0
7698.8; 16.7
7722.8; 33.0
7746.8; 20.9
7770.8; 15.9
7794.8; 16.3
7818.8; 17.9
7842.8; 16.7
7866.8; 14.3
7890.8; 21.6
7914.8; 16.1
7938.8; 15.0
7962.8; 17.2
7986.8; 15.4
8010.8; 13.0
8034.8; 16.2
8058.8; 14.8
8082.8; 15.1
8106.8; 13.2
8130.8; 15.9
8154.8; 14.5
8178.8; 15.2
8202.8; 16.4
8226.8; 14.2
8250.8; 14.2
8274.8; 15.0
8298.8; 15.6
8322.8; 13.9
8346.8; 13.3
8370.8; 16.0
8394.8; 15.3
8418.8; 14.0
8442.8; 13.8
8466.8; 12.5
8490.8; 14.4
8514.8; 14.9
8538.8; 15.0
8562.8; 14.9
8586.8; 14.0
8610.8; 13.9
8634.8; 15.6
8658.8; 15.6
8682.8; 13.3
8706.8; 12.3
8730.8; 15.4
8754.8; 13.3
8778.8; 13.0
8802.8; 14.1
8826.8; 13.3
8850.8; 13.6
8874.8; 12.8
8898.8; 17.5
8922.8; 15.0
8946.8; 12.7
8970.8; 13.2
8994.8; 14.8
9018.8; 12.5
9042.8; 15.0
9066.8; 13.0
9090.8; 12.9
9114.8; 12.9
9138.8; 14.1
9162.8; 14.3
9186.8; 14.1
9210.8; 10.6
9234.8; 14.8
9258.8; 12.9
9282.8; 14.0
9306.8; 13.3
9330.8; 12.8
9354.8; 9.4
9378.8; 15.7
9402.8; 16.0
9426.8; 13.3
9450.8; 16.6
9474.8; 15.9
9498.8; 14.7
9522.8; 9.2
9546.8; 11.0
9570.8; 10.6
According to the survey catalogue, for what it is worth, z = 0.18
